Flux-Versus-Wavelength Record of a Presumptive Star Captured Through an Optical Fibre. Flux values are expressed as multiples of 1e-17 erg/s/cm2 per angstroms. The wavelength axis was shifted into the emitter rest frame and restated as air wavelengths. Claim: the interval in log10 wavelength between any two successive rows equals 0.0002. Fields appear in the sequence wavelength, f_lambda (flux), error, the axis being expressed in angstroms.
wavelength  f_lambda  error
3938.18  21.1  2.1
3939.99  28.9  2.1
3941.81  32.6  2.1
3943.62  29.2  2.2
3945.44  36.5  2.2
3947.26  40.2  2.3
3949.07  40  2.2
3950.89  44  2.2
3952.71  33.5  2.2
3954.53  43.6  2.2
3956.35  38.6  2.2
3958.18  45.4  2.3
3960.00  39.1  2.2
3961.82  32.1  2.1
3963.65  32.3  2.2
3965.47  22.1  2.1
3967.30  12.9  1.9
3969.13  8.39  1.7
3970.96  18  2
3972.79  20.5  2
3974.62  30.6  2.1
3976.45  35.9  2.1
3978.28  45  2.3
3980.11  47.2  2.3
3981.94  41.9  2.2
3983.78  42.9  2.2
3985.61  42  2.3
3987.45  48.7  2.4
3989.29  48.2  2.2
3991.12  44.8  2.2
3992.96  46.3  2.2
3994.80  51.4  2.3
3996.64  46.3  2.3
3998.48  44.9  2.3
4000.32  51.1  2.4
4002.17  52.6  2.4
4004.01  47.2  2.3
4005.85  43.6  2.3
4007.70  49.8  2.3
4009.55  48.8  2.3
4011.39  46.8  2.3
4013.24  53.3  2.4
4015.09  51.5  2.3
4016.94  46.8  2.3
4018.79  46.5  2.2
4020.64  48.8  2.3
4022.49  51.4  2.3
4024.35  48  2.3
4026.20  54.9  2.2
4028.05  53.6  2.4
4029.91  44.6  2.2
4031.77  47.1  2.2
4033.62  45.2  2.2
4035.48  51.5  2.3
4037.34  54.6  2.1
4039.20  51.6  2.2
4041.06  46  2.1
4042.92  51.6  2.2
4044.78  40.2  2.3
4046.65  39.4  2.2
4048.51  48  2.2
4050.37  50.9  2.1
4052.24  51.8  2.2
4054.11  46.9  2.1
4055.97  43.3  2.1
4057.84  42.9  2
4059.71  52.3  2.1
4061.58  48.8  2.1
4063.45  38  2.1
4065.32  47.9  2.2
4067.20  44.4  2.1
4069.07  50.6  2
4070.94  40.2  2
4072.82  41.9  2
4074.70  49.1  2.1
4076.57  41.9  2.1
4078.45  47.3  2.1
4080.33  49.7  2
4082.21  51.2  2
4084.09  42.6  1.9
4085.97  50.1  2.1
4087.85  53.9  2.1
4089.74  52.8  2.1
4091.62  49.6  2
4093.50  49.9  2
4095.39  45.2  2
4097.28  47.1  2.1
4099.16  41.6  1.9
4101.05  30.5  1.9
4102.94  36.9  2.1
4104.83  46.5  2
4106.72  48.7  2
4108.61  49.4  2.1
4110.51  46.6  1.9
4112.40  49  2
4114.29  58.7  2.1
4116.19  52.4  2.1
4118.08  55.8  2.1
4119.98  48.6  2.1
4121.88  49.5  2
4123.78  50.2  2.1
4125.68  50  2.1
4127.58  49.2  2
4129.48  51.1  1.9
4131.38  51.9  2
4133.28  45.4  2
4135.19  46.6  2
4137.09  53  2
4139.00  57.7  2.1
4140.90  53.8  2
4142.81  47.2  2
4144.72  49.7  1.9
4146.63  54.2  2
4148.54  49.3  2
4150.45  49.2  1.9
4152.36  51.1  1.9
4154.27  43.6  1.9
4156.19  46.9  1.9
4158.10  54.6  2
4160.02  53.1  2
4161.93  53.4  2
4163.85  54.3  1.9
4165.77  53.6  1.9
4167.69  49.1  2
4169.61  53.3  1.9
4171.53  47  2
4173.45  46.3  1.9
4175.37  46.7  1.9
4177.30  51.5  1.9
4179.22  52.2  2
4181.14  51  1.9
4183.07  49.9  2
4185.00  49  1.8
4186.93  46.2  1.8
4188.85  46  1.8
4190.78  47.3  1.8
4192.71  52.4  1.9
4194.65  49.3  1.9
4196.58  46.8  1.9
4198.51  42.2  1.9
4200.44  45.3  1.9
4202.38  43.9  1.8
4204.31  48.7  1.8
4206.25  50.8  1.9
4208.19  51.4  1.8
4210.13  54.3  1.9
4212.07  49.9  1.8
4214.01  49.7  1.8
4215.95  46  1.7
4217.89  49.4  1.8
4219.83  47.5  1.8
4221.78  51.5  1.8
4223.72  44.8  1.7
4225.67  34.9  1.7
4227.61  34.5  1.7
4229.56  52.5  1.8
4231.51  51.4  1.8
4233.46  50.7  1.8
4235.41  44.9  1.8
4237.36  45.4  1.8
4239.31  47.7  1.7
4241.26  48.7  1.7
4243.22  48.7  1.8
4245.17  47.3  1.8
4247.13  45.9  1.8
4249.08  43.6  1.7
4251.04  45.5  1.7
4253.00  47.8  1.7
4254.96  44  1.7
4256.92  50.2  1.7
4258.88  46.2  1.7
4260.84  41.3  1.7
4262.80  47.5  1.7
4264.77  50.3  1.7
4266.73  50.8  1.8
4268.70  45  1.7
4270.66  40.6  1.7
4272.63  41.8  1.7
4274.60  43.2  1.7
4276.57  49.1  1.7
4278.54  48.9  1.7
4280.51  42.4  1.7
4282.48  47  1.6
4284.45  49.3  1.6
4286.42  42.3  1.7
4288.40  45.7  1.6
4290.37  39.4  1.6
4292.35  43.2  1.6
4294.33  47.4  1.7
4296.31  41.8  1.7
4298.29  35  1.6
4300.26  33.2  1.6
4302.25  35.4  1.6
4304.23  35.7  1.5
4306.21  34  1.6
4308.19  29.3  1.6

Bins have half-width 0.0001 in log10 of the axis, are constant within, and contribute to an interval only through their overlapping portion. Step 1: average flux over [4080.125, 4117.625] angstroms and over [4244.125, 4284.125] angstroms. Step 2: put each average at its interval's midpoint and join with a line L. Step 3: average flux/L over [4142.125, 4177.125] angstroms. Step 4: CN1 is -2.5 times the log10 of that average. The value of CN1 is -0.07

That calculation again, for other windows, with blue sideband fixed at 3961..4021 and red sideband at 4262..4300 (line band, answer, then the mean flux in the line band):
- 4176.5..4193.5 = -0.144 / 49.5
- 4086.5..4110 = -0.095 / 46.1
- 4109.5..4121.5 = -0.215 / 51.7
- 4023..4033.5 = -0.193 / 49.4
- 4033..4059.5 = -0.147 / 47.6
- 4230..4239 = -0.103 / 48.3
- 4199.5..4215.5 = -0.130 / 49.1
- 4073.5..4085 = -0.119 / 46.9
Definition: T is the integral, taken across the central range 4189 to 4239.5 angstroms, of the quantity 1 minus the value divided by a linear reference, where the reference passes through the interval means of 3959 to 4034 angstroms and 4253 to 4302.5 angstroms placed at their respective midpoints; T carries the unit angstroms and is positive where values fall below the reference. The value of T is -4.2 angstroms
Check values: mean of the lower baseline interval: 42.3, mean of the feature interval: 47.4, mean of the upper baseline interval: 44.2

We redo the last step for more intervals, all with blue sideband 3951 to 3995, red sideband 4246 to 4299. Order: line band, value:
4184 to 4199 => -1.7 angstroms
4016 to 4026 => -3.0 angstroms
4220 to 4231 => -0.1 angstroms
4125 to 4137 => -2.5 angstroms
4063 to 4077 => -2.0 angstroms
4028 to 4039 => -3.3 angstroms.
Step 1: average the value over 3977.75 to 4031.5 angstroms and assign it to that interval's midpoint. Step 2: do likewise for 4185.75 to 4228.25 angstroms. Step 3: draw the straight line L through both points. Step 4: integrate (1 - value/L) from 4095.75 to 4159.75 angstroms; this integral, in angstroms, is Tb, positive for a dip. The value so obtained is -2.2 angstroms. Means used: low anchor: 47.9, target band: 49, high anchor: 47.1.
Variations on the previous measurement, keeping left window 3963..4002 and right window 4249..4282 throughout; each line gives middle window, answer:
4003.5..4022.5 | -5.0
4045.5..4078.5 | -4.9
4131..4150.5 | -4.0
